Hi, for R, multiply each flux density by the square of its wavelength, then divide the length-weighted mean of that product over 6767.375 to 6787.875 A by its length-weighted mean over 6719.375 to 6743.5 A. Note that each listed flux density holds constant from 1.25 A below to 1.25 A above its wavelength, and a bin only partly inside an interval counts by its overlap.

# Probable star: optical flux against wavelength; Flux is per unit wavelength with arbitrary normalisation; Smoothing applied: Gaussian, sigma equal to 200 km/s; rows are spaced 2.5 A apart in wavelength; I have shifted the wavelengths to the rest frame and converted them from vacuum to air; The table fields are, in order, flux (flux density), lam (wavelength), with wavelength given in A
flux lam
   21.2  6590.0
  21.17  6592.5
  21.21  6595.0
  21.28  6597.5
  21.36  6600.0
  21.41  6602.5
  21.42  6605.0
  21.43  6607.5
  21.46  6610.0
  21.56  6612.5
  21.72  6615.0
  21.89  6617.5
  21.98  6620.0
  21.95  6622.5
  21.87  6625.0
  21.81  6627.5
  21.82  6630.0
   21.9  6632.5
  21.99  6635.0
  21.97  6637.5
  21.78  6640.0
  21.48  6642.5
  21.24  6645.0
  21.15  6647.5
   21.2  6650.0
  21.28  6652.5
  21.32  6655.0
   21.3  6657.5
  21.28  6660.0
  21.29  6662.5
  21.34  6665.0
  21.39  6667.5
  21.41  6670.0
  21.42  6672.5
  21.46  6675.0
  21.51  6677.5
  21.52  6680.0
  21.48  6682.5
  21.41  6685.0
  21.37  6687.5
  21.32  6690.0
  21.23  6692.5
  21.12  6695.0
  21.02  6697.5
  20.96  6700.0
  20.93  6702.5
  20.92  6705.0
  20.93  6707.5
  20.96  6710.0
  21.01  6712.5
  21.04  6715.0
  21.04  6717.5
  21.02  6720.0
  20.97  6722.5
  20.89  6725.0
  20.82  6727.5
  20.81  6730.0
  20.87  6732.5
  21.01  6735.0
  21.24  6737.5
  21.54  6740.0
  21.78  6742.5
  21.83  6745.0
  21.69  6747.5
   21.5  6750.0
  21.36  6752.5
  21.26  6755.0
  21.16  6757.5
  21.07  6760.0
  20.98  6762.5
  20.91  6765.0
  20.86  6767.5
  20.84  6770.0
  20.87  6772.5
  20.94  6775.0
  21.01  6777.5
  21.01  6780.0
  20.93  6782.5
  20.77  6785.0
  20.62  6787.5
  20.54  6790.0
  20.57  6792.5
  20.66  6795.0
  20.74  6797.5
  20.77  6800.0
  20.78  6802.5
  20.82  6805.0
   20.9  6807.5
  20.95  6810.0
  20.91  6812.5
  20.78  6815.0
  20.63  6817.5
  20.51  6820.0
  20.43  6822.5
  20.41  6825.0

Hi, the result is 1.00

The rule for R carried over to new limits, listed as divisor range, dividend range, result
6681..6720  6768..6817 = 1.01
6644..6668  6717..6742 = 1.01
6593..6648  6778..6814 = 1.01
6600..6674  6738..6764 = 1.03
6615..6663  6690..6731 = 0.99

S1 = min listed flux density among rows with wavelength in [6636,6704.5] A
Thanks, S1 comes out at 20.93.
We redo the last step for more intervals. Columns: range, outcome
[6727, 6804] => 20.54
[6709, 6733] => 20.81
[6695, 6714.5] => 20.92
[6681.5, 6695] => 21.12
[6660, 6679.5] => 21.28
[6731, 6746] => 20.87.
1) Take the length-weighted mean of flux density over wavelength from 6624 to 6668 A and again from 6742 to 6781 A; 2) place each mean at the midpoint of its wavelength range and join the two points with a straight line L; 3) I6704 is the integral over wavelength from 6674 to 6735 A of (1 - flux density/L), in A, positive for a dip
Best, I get 0.7 A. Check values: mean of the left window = 21.5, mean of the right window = 21.2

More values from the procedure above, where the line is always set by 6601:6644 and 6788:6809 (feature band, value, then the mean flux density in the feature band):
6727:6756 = -0.4 A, 21.3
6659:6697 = 0.1 A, 21.4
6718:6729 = 0.1 A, 20.9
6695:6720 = 0.3 A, 21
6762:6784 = -0.1 A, 20.9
